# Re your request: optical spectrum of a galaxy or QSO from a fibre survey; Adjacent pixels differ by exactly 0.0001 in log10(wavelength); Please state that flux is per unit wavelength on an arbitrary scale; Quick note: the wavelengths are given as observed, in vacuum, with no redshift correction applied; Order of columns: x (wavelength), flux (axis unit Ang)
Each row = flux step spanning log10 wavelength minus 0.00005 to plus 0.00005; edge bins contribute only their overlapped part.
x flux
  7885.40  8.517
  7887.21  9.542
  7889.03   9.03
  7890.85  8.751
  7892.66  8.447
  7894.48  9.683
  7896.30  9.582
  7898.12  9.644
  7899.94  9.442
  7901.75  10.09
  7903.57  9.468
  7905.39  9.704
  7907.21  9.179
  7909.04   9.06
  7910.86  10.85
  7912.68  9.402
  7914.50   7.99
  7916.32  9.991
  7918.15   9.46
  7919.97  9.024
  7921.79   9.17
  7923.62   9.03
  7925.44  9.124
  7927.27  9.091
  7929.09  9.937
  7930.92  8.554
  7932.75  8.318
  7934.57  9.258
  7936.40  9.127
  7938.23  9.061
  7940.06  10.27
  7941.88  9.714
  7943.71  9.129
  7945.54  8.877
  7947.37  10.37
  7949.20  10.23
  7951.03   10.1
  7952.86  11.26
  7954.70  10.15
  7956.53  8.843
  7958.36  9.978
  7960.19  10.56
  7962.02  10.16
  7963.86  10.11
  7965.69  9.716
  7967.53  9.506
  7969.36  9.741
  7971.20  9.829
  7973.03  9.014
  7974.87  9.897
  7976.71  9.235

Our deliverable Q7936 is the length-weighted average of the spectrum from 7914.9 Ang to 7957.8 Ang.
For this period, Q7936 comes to 9.47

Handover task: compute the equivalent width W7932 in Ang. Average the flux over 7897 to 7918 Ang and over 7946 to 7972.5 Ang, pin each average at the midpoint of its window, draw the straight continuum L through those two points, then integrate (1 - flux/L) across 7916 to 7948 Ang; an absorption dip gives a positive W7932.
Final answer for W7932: 1.5 Ang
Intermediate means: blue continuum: 9.53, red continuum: 10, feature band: 9.28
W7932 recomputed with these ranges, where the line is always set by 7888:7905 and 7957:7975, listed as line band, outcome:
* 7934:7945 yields 0.3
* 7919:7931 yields 0.5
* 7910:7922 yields 0.1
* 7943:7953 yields -0.2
